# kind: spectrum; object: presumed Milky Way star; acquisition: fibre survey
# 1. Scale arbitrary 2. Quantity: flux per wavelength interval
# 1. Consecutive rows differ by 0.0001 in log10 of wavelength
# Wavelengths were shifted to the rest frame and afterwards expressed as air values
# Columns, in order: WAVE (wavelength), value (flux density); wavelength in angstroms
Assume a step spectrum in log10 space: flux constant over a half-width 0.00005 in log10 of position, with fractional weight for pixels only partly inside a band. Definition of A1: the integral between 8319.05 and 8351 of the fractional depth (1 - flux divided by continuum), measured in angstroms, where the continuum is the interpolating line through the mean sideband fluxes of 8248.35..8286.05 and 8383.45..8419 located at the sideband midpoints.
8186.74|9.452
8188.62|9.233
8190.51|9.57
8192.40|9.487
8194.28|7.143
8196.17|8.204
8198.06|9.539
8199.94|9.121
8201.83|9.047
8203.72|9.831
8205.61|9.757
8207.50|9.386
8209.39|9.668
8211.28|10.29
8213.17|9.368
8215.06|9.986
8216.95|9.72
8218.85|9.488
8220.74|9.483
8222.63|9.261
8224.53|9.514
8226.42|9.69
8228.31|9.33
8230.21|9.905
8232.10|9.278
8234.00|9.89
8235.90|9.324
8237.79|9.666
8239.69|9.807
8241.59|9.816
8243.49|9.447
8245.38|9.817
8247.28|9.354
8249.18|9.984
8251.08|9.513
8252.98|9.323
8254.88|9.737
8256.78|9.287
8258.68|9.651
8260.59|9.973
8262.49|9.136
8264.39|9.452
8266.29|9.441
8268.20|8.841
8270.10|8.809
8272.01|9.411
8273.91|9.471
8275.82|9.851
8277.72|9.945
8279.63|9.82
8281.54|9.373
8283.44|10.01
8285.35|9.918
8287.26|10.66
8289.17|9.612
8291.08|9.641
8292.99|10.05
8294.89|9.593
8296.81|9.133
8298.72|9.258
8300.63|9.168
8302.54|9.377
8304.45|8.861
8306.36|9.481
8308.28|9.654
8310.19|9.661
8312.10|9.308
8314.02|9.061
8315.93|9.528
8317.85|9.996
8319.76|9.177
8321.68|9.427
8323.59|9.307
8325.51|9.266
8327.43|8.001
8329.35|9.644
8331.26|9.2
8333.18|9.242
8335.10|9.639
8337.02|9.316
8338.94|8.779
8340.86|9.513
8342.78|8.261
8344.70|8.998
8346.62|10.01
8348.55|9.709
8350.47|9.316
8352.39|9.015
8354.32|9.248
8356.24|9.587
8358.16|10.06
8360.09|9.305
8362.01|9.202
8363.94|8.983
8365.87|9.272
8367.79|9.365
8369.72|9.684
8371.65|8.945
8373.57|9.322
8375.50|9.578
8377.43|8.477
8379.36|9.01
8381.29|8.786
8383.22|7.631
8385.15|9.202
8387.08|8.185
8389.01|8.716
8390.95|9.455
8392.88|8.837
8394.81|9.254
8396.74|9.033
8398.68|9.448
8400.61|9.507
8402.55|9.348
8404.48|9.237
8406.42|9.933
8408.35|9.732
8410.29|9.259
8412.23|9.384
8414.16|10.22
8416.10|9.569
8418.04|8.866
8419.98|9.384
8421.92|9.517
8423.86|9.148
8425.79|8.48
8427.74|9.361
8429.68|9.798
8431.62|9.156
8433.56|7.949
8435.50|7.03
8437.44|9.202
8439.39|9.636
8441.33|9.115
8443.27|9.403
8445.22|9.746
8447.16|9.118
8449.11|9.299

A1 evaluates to 0.6 angstroms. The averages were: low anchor 9.54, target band 9.22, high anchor 9.25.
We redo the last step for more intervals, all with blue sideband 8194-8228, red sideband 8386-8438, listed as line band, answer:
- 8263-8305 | -1.0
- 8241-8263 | -0.6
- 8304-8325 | -0.3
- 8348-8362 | -0.3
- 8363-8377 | -0.1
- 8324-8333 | 0.2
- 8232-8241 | -0.2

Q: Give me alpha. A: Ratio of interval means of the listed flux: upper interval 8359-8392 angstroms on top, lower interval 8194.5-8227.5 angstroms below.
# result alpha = 0.95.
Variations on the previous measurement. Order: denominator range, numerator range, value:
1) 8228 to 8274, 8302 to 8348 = 0.98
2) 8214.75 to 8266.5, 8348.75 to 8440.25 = 0.96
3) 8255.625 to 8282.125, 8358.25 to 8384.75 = 0.96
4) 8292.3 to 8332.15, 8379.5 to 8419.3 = 0.98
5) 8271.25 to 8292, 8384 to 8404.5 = 0.93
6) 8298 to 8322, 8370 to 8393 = 0.95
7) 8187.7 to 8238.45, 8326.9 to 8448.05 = 0.98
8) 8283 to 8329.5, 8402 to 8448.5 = 0.98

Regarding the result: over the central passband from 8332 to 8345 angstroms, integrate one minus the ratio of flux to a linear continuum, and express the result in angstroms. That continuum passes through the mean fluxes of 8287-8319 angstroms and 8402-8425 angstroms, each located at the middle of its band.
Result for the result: 0.52 angstroms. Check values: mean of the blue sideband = 9.51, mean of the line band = 9.11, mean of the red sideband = 9.46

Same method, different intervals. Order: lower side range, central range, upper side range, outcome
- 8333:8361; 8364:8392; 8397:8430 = 1.2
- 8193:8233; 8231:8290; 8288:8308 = -1.2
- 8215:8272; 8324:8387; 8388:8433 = 1.5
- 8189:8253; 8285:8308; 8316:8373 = -0.5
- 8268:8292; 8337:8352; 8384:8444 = 0.3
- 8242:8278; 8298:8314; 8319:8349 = 0.0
